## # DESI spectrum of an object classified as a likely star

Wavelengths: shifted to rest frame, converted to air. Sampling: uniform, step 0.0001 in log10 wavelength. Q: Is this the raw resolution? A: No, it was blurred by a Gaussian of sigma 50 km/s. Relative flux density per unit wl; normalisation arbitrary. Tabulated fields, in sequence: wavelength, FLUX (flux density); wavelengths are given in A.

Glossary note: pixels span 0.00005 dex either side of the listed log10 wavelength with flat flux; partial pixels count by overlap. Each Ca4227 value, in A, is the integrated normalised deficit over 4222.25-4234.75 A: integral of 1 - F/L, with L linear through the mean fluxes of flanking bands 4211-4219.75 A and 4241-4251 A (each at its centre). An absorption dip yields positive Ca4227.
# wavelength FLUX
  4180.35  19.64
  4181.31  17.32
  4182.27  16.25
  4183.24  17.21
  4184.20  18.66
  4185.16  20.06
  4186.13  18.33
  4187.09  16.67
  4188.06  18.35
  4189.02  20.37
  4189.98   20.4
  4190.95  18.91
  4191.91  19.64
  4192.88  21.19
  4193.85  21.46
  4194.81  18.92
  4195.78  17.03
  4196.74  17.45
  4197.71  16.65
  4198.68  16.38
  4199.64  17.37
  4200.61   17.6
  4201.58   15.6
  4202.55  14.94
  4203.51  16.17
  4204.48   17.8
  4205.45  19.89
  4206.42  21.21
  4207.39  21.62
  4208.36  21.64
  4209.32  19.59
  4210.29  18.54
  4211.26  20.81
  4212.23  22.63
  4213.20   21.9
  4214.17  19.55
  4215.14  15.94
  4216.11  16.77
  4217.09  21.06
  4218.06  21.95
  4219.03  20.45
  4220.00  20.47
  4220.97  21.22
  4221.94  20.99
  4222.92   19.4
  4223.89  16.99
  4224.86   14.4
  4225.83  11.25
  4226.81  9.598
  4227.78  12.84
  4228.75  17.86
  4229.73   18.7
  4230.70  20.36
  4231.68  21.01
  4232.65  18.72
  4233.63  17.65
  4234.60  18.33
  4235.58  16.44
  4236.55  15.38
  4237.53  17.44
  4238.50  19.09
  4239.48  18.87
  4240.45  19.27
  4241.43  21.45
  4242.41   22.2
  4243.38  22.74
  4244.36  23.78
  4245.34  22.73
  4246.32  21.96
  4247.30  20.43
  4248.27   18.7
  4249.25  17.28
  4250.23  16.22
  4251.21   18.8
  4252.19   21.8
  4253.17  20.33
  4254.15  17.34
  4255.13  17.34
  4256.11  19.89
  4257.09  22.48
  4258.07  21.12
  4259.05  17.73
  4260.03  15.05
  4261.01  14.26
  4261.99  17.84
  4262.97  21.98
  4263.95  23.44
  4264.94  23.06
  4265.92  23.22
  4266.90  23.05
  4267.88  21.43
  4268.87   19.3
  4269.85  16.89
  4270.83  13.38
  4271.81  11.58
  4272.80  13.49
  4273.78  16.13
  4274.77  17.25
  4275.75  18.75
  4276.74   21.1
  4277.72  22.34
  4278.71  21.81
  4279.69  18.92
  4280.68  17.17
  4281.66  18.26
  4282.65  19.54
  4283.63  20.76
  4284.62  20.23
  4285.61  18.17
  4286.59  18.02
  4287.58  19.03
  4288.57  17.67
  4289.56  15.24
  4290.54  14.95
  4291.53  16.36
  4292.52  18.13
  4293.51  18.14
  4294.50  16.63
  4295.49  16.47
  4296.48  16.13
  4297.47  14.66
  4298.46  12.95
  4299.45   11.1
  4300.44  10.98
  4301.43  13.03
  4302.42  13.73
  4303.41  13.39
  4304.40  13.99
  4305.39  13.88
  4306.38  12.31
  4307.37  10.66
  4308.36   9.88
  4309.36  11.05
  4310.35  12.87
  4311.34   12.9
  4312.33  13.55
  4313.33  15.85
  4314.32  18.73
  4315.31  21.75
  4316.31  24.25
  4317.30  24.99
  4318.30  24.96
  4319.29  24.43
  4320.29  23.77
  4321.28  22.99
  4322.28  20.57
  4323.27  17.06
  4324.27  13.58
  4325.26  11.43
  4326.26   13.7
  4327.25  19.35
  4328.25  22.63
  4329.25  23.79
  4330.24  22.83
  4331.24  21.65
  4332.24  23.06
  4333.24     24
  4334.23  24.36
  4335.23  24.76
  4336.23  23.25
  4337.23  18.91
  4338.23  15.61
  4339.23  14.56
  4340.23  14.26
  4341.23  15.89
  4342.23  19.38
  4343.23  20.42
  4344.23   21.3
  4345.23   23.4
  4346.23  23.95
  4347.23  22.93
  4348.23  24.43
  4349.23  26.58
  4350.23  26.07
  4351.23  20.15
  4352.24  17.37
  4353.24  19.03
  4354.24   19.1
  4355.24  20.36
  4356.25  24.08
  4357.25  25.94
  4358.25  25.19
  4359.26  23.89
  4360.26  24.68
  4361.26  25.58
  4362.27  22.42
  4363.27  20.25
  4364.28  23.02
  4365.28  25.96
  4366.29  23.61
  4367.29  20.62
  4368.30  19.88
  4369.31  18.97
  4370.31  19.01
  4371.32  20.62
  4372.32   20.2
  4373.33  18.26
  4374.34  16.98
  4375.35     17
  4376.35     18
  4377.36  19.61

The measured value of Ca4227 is 2.2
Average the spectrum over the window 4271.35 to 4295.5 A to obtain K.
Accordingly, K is 17.9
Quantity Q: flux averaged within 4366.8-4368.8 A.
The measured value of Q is 20.2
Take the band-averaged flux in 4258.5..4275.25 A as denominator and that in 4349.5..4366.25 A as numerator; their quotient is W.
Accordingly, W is 1.3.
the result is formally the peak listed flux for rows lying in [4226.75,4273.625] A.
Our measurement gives 23.78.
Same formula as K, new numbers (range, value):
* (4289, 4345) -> 17.6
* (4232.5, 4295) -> 18.9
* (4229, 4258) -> 19.5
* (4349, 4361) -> 22.7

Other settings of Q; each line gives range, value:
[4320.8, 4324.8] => 18.5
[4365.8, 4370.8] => 20.4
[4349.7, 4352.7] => 21.3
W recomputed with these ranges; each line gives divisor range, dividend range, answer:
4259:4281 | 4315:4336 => 1.15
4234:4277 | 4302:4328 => 0.88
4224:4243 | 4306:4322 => 1.03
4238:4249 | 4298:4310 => 0.59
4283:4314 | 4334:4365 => 1.45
